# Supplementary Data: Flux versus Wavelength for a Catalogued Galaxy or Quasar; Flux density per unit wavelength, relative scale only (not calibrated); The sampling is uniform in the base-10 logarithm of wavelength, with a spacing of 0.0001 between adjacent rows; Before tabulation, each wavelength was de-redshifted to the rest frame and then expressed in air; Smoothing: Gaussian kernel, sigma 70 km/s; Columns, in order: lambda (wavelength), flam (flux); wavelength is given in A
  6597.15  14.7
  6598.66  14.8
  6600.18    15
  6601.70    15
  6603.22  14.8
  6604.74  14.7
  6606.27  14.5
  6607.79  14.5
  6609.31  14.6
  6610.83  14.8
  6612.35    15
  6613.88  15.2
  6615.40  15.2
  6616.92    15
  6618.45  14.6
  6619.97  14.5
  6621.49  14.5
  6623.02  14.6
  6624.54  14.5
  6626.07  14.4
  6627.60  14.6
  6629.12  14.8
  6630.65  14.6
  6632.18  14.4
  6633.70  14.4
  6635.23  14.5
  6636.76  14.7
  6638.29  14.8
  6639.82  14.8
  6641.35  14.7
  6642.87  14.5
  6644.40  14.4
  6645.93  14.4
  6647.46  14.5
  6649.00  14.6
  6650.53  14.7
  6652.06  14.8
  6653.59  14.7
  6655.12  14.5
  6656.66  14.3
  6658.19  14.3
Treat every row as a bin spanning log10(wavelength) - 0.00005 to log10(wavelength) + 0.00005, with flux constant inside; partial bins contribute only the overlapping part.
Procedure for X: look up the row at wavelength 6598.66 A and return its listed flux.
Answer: 14.8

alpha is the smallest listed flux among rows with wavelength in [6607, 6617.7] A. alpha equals 14.5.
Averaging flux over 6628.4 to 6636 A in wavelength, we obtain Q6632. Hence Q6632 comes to 14.5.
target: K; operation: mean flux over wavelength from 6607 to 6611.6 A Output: 14.7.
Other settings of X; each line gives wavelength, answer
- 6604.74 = 14.7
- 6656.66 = 14.3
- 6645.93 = 14.4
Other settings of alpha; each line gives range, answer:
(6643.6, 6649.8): 14.4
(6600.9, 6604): 14.8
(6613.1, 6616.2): 15.2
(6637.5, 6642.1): 14.7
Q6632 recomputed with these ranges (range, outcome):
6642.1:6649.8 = 14.5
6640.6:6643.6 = 14.6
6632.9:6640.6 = 14.6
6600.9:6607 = 14.7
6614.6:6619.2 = 14.9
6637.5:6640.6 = 14.8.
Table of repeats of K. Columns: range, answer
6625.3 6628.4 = 14.5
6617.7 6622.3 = 14.5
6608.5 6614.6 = 14.9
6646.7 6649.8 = 14.5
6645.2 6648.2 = 14.5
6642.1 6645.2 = 14.5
